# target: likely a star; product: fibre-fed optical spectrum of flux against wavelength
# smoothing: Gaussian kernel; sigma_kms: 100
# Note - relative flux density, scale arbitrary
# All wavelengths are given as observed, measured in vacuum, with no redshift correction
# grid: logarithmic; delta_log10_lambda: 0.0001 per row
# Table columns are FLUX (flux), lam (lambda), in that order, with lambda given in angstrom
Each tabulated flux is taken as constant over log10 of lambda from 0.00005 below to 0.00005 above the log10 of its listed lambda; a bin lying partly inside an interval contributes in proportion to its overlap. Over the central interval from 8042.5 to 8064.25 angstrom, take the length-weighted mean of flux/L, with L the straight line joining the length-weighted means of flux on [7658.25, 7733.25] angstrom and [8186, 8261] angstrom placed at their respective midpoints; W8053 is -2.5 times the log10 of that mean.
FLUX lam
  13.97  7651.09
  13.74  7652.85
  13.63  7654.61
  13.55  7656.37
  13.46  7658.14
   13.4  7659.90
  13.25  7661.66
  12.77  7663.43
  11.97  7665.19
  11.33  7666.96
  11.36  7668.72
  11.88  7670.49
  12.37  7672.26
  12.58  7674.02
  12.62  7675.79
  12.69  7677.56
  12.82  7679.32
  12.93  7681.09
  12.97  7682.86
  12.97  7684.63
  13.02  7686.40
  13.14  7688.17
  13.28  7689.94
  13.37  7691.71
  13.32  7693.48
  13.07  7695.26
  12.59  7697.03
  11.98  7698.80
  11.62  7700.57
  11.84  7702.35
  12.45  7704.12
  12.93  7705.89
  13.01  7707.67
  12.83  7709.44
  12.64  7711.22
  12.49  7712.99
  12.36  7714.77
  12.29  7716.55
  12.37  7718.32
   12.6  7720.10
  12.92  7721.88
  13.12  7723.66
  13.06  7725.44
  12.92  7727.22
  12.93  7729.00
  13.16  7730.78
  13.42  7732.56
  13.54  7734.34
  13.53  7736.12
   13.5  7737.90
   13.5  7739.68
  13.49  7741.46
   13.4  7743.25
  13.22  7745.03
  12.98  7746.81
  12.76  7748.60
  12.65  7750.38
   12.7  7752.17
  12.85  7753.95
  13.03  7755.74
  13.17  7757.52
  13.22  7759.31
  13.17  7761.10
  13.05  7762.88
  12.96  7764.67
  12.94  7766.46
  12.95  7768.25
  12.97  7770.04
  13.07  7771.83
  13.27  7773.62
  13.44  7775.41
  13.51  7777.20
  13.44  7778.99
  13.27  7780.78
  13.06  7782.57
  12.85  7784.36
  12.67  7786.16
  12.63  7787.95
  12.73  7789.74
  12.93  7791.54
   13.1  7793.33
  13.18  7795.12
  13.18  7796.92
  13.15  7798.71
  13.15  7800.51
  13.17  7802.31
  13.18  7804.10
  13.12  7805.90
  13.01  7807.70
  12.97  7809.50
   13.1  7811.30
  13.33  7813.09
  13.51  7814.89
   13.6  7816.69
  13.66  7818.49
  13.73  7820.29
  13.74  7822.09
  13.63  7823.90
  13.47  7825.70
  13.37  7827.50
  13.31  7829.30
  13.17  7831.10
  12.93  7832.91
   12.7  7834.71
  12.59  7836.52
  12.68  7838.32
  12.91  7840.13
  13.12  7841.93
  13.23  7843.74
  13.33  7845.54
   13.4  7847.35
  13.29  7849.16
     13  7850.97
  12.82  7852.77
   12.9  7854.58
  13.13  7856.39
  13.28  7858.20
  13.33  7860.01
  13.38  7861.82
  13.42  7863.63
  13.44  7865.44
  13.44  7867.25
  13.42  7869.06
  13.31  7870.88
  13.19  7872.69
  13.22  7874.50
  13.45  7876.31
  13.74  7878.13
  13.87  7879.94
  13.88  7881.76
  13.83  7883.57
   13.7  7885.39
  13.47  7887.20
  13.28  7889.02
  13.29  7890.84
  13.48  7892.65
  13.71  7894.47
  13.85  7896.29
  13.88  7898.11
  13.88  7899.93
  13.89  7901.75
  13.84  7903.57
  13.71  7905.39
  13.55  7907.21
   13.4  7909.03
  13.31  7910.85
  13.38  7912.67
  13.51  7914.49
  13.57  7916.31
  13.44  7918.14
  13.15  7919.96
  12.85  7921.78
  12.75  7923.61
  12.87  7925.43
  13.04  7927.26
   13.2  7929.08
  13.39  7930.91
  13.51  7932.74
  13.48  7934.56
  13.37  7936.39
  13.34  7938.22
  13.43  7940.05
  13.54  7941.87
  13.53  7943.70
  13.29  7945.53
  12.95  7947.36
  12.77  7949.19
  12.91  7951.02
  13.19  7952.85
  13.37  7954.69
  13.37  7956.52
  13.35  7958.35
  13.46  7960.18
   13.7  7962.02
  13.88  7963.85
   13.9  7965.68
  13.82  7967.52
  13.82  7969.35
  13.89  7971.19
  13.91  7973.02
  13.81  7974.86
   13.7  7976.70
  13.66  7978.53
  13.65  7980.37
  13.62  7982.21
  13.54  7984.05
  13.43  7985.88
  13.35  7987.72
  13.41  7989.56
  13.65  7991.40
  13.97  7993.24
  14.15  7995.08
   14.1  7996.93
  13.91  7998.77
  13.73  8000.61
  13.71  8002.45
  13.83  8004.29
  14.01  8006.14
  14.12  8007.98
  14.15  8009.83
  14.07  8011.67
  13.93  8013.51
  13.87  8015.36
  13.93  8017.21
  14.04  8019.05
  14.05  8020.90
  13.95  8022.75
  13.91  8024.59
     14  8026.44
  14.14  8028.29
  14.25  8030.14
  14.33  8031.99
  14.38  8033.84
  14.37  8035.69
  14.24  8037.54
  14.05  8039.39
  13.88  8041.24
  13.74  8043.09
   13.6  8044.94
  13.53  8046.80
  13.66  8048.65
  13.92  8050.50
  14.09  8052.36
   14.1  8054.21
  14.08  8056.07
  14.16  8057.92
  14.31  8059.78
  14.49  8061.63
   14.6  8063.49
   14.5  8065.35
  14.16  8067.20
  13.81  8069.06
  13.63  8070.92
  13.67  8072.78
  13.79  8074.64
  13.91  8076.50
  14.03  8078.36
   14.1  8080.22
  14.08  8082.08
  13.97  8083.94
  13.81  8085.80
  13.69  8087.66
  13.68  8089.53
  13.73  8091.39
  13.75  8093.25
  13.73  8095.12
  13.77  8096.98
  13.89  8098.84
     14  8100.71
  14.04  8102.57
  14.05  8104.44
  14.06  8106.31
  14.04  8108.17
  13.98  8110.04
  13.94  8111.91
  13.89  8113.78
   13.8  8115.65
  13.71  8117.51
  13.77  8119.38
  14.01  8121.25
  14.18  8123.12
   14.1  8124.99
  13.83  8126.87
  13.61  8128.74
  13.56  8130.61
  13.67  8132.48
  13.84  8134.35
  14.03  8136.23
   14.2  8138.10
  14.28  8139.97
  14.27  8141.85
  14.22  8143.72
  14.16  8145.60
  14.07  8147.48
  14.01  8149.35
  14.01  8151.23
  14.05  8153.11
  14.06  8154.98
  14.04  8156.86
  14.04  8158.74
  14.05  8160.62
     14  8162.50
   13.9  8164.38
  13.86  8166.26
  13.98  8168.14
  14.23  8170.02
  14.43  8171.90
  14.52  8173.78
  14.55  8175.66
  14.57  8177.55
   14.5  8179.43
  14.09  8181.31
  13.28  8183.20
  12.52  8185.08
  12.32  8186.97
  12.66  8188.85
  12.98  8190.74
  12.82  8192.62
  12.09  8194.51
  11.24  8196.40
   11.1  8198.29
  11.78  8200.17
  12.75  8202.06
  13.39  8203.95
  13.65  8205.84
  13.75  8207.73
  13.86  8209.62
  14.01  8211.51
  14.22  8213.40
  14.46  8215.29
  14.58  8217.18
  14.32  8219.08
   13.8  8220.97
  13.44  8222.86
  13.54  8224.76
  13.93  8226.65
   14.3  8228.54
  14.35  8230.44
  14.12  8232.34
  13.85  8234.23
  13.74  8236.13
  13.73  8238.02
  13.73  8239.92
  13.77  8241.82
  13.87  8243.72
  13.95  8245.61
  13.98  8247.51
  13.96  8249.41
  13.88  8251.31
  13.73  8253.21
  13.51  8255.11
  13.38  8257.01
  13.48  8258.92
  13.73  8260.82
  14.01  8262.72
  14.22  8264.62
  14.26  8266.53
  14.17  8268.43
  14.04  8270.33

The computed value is -0.063 mag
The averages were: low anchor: 12.7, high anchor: 13.5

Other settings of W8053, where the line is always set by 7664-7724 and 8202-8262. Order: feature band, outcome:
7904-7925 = -0.019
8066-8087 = -0.034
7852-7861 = -0.011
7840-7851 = -0.023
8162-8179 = -0.042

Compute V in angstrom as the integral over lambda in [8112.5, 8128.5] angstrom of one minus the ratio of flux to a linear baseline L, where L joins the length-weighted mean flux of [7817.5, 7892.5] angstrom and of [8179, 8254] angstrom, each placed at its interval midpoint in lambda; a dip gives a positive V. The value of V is -0.5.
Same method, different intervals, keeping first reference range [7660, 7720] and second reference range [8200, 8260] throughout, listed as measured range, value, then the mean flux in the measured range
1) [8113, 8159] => -1.3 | 14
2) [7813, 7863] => -1.2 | 13.2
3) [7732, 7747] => -0.8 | 13.4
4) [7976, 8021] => -1.8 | 13.8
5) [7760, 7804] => -1.0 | 13.1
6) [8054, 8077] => -1.1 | 14.1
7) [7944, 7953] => 0.1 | 13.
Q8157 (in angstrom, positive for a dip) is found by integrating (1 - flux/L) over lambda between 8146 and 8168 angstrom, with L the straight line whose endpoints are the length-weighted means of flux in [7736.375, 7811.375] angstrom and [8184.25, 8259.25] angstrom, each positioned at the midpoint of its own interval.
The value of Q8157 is -1.0 angstrom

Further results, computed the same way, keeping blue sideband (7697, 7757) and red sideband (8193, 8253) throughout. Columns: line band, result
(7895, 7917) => -0.90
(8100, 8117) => -0.71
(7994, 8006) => -0.60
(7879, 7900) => -0.93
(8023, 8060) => -1.99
